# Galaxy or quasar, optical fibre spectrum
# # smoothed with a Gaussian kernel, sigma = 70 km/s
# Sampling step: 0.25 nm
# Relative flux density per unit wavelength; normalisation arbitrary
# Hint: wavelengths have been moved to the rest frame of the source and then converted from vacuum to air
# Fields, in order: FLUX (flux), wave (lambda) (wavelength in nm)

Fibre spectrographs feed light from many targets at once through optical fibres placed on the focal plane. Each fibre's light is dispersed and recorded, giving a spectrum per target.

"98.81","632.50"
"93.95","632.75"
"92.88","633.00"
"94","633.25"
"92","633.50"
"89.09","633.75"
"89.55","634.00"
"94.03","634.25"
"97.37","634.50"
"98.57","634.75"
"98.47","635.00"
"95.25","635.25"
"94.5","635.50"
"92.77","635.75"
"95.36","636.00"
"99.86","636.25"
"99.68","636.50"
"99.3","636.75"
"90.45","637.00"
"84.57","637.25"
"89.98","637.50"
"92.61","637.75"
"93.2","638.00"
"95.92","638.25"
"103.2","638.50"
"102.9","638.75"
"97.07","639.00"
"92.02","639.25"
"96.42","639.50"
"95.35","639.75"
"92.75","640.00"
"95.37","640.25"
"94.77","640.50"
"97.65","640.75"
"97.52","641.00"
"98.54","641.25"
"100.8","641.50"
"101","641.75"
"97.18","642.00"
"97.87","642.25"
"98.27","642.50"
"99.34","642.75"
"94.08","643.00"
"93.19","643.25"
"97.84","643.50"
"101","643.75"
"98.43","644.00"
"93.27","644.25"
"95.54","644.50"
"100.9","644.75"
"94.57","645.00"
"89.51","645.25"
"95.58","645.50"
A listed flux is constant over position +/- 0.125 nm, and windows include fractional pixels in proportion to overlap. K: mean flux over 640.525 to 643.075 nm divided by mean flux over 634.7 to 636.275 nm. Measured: 1.0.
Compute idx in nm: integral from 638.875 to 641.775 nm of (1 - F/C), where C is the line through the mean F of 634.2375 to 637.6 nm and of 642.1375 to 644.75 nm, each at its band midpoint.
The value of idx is -0.01 nm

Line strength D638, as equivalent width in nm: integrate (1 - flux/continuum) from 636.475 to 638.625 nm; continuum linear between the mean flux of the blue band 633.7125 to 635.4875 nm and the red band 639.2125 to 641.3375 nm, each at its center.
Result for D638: 0.03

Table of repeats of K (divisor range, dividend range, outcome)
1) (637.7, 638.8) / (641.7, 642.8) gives 1.01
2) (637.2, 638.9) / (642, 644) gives 1.02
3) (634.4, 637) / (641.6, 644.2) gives 1.01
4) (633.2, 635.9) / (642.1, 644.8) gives 1.03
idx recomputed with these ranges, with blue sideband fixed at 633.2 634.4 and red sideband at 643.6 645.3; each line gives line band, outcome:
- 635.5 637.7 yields -0.024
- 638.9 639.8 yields -0.009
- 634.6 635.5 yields -0.046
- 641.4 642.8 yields -0.053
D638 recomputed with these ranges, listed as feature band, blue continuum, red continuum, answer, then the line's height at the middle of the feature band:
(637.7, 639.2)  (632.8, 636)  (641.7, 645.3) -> -0.03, 95.3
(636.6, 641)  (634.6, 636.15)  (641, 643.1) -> 0.10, 97.2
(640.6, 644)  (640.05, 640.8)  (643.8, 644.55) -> -0.08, 95.9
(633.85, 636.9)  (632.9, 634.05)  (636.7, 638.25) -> -0.15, 91.6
